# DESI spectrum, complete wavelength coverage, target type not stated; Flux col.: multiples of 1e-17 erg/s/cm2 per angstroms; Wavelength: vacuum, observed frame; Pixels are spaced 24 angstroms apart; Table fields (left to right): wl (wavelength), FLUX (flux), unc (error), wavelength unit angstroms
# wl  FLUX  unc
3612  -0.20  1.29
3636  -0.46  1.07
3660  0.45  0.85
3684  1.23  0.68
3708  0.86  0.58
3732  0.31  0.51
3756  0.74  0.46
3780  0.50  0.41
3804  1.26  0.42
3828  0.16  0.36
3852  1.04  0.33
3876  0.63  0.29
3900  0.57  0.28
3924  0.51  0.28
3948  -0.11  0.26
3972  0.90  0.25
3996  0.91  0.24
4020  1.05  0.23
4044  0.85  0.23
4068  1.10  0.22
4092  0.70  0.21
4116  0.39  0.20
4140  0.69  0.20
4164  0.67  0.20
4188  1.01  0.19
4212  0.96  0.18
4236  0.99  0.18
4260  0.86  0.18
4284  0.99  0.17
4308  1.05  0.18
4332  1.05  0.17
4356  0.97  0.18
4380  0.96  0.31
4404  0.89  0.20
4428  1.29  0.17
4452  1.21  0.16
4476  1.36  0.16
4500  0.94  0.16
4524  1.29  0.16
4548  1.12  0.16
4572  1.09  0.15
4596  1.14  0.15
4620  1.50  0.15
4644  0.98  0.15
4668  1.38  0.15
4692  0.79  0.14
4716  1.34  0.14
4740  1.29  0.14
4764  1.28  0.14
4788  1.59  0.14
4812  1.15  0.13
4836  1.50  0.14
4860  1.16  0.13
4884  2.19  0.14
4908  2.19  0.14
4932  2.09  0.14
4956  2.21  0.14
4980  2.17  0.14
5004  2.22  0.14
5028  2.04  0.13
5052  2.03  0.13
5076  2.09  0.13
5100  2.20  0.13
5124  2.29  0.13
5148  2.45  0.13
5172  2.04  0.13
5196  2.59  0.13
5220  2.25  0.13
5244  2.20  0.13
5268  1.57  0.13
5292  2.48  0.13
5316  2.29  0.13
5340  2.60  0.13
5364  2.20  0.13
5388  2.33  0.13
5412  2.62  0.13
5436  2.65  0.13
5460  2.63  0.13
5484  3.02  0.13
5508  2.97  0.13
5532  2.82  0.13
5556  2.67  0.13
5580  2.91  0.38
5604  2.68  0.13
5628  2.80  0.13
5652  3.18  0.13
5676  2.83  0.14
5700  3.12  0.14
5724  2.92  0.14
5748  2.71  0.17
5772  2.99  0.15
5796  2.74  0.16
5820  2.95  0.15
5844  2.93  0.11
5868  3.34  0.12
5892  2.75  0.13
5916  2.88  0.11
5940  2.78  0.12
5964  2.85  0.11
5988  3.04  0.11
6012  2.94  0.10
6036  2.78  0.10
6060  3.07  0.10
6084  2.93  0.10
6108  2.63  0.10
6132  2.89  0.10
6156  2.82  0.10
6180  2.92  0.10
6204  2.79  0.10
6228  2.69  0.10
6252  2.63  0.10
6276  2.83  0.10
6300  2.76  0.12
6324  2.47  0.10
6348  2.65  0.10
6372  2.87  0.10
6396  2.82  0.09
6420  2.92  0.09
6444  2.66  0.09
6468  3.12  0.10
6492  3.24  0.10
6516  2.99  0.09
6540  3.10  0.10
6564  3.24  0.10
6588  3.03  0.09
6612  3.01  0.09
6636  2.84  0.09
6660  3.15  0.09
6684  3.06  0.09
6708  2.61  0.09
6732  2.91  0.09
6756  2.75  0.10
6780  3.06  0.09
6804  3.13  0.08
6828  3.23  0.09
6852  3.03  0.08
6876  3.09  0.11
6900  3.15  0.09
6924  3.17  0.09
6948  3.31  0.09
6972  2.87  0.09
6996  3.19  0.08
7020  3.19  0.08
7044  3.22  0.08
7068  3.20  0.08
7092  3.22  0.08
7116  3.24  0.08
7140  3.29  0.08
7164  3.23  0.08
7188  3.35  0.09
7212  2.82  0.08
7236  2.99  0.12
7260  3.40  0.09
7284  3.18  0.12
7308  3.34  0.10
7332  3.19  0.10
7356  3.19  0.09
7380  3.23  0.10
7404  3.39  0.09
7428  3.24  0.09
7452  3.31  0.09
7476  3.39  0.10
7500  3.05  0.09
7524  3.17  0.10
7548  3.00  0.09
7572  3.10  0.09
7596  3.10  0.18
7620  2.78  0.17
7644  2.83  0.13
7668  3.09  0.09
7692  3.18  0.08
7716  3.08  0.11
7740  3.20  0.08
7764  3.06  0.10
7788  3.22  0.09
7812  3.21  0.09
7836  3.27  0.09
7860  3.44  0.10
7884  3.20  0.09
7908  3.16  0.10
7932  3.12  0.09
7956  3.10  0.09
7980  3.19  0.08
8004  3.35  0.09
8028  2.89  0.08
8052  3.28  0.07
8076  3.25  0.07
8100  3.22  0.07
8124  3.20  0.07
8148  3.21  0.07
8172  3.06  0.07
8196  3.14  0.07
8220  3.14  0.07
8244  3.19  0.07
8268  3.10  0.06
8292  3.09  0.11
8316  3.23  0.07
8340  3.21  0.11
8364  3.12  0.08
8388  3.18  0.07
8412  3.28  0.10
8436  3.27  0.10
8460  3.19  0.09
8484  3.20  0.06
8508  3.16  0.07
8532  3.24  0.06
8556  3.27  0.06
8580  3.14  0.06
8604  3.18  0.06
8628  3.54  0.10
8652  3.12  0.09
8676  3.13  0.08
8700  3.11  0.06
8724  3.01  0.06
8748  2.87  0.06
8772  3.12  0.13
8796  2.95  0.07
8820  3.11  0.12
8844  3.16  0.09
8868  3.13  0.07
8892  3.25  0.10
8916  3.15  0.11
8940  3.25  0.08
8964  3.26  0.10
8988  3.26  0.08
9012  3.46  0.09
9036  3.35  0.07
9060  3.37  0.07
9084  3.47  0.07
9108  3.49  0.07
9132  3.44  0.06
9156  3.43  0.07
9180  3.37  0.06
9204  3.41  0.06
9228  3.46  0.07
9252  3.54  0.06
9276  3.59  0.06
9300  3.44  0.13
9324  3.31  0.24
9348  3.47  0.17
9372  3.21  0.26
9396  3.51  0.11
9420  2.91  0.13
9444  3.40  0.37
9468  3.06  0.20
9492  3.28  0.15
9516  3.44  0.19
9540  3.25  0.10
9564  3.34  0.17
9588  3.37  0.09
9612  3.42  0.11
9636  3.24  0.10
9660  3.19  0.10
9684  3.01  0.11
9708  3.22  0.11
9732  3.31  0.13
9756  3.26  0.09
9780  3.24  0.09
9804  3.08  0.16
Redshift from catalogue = 0.223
